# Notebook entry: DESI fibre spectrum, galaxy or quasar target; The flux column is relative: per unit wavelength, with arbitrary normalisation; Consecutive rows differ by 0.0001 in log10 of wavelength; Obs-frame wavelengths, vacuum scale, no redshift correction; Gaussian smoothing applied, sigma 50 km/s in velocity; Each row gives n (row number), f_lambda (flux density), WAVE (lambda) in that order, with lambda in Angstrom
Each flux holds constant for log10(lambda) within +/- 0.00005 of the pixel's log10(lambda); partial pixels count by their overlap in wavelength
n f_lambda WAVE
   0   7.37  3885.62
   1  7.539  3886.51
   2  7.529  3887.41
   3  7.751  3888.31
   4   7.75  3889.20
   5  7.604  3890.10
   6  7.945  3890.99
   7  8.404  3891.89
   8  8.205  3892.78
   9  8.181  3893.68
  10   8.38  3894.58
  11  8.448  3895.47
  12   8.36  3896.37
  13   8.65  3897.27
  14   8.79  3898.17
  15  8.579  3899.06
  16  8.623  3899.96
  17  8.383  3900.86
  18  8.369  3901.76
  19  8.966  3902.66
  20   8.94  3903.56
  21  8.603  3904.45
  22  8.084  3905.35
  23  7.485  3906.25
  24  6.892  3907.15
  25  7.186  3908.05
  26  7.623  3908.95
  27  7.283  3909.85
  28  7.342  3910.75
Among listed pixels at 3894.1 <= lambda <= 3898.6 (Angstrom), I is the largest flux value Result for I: 8.79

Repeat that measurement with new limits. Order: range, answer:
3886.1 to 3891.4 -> 7.945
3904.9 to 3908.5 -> 8.084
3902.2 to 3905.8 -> 8.966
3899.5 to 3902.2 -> 8.623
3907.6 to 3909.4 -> 7.623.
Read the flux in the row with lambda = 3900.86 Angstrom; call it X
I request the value 8.383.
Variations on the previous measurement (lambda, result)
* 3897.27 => 8.65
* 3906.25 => 7.485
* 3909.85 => 7.283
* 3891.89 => 8.404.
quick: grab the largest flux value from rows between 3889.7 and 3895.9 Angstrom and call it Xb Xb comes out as 8.448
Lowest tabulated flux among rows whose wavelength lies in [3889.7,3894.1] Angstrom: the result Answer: 7.604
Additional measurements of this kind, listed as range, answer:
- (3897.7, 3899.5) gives 8.579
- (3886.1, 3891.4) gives 7.529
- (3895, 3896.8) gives 8.36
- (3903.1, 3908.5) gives 6.892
